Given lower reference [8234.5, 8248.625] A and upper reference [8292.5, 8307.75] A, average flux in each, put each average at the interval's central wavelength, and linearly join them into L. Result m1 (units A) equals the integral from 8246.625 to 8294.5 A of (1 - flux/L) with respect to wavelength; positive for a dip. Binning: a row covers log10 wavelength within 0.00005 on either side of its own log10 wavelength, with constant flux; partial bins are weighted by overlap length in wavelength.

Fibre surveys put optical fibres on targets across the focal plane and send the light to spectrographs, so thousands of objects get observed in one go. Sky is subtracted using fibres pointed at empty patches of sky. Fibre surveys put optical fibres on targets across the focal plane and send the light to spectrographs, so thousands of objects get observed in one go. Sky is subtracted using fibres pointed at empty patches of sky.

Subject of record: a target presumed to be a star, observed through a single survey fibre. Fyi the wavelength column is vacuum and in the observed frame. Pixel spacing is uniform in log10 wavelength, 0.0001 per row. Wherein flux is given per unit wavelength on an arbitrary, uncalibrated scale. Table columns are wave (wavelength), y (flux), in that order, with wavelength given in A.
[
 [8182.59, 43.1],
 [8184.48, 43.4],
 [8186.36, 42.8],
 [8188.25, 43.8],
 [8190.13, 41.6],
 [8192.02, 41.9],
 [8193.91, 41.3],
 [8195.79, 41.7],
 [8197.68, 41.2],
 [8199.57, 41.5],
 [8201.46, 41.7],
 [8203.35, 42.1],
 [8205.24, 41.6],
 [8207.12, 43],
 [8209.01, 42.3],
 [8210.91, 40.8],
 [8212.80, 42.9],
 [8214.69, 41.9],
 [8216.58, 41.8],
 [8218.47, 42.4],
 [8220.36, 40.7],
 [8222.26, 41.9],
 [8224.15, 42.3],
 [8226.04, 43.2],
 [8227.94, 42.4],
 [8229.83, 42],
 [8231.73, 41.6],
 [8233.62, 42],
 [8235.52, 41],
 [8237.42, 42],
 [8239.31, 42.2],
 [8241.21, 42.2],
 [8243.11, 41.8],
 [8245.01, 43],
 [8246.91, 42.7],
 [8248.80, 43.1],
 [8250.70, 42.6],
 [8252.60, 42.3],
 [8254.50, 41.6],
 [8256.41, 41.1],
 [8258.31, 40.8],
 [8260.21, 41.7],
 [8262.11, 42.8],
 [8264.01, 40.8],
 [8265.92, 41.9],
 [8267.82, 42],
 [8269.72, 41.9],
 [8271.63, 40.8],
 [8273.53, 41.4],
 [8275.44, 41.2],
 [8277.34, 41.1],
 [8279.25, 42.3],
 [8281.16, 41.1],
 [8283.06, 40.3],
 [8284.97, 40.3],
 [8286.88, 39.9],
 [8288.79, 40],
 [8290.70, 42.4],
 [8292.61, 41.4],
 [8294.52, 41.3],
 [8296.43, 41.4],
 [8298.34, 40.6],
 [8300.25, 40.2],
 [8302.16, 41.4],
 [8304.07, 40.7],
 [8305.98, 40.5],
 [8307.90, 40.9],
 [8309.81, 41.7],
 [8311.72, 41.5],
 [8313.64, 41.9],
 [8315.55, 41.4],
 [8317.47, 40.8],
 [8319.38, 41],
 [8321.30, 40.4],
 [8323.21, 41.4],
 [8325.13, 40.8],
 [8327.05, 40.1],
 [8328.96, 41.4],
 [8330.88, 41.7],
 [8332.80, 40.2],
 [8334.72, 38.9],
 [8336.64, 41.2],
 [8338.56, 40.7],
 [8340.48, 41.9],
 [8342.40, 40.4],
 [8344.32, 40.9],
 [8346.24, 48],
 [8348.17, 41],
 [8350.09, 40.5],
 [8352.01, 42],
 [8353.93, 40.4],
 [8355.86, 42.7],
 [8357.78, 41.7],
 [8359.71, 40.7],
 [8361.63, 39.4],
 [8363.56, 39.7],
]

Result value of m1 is 0.1 A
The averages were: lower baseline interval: 42.2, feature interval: 41.5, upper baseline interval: 40.9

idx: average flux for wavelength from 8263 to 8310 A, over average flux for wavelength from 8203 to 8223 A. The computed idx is 0.98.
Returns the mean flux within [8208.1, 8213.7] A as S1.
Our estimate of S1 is 41.9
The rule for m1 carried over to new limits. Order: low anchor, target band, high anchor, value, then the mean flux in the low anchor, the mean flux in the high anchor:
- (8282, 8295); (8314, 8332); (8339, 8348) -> 0.4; 40.8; 42.5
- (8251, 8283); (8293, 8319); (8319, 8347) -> 0.2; 41.5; 41.2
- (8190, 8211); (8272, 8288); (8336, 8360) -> 0.3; 41.7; 41.7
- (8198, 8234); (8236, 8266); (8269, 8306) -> -0.4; 42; 41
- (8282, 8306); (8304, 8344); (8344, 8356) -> 0.6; 40.8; 42.2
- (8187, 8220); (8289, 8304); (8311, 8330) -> 0.0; 42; 41.1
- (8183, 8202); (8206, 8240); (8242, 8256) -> 0.2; 42.1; 42.4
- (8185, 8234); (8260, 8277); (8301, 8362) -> 0.0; 42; 41.2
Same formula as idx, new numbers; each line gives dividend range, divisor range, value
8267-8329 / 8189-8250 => 0.98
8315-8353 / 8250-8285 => 0.99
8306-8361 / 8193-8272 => 0.98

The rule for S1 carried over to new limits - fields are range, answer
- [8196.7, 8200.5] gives 41.3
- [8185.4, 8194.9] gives 42.3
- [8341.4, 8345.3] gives 40.7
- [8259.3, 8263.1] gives 42.3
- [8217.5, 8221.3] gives 41.6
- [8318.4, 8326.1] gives 40.9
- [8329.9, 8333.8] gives 40.9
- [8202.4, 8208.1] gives 42.3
